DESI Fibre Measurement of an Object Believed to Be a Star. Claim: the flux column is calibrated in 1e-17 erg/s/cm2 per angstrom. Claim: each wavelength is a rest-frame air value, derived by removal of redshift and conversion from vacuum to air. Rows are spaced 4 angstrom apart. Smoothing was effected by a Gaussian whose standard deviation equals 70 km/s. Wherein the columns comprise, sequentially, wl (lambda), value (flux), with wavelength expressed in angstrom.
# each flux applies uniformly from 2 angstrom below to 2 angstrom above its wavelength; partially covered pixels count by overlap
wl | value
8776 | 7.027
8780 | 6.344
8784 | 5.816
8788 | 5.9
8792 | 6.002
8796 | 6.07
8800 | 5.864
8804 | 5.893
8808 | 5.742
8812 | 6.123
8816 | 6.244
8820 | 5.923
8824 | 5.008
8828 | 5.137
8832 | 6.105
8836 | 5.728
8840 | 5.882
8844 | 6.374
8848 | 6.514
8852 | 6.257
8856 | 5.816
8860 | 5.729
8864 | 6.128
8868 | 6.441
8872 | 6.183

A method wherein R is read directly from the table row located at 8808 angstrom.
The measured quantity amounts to 5.742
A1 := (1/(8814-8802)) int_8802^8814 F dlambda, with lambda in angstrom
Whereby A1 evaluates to 5.92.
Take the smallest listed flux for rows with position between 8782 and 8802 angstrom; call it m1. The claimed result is 5.816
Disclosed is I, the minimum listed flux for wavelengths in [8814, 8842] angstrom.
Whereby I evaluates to 5.008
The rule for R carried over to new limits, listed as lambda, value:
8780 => 6.344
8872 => 6.183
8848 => 6.514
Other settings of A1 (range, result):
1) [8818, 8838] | 5.58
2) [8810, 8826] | 5.82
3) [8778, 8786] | 6.08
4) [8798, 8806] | 5.88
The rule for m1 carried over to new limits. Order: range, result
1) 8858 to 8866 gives 5.729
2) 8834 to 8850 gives 5.728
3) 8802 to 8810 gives 5.742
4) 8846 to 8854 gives 6.257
